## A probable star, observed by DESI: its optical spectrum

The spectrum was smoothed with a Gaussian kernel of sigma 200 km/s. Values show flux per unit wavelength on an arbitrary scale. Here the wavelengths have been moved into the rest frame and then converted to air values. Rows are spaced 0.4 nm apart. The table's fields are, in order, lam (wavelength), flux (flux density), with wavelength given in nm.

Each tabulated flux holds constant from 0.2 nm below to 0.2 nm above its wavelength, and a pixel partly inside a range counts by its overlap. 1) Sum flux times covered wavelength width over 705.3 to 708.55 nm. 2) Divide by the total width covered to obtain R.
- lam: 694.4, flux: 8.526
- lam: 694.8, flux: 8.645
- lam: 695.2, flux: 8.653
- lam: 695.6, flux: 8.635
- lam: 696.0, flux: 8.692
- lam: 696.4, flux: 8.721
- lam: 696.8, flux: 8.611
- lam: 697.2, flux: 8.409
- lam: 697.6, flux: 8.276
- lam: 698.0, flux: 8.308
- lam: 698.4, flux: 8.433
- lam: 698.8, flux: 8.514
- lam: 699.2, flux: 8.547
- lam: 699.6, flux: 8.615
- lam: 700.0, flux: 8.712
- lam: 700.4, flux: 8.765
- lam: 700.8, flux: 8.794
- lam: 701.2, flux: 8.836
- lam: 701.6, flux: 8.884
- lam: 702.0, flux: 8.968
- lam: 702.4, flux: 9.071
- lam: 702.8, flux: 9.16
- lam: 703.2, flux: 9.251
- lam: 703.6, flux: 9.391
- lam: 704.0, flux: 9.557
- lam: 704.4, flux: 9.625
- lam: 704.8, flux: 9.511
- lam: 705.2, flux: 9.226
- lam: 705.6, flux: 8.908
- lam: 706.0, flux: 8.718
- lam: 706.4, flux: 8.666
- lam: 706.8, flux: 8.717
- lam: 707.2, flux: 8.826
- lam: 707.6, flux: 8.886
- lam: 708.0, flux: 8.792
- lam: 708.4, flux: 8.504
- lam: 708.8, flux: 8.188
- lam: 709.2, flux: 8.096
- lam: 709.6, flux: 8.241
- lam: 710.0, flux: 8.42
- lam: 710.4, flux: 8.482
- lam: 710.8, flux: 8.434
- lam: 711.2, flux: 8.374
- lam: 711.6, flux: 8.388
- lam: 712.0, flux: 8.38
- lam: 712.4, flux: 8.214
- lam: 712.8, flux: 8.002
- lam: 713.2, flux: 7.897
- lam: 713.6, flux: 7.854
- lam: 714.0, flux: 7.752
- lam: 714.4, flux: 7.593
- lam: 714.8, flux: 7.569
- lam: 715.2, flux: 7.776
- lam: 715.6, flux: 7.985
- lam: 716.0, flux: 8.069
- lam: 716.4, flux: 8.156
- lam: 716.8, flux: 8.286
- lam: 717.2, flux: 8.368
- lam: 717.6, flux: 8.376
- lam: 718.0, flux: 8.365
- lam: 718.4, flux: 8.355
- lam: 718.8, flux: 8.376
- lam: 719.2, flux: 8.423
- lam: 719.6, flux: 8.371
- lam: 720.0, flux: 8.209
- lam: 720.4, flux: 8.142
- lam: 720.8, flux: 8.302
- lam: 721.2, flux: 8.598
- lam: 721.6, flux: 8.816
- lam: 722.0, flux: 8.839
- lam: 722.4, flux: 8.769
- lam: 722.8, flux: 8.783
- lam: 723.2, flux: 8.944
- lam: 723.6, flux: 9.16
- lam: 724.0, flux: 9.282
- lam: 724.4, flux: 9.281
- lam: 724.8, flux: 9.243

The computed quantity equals 8.77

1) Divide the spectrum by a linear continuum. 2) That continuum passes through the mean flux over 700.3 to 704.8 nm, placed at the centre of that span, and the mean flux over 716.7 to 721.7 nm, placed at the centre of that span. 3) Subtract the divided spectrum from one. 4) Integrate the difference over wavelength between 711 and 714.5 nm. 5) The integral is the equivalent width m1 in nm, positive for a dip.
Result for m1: 0.25 nm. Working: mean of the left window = 9.14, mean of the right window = 8.38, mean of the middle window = 8.06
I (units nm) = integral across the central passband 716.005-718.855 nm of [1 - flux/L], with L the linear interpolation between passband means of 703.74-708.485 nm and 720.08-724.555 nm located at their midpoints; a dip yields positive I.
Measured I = 0.18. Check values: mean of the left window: 9.01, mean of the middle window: 8.31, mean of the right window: 8.79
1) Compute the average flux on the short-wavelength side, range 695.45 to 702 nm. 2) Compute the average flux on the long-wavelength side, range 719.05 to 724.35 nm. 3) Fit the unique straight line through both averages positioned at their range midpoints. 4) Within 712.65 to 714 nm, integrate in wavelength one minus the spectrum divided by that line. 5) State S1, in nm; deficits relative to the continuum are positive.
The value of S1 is 0.12 nm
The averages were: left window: 8.62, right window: 8.68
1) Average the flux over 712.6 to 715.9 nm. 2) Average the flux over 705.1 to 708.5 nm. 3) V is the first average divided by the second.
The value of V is 0.89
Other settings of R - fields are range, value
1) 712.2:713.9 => 7.98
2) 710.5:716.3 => 8.03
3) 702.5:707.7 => 9.11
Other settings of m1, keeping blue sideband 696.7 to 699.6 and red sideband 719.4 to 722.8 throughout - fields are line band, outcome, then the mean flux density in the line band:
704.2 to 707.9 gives -0.231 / 9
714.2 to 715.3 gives 0.112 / 7.63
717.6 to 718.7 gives 0.019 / 8.36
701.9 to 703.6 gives -0.139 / 9.15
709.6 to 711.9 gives 0.023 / 8.4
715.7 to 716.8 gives 0.048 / 8.13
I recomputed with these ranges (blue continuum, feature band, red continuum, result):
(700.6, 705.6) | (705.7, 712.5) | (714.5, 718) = 0.14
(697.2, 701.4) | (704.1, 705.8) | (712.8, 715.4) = -0.22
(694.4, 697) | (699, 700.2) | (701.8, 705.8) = 0.04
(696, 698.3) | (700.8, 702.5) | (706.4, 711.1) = -0.08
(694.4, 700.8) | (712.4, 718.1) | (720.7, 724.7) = 0.52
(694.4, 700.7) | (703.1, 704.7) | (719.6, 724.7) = -0.16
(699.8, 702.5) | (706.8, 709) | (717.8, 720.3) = 0.00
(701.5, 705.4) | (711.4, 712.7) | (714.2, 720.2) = 0.04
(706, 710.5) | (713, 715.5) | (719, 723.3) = 0.23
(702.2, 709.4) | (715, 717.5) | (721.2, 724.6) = 0.23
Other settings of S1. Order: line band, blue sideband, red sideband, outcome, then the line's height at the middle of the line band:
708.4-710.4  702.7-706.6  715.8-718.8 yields 0.13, 8.86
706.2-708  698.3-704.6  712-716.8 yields -0.06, 8.51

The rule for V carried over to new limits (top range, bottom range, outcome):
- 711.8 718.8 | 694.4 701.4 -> 0.94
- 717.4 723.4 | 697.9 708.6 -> 0.96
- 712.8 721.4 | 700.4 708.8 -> 0.90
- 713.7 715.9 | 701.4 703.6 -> 0.85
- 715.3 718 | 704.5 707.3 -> 0.91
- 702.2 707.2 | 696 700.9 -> 1.07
